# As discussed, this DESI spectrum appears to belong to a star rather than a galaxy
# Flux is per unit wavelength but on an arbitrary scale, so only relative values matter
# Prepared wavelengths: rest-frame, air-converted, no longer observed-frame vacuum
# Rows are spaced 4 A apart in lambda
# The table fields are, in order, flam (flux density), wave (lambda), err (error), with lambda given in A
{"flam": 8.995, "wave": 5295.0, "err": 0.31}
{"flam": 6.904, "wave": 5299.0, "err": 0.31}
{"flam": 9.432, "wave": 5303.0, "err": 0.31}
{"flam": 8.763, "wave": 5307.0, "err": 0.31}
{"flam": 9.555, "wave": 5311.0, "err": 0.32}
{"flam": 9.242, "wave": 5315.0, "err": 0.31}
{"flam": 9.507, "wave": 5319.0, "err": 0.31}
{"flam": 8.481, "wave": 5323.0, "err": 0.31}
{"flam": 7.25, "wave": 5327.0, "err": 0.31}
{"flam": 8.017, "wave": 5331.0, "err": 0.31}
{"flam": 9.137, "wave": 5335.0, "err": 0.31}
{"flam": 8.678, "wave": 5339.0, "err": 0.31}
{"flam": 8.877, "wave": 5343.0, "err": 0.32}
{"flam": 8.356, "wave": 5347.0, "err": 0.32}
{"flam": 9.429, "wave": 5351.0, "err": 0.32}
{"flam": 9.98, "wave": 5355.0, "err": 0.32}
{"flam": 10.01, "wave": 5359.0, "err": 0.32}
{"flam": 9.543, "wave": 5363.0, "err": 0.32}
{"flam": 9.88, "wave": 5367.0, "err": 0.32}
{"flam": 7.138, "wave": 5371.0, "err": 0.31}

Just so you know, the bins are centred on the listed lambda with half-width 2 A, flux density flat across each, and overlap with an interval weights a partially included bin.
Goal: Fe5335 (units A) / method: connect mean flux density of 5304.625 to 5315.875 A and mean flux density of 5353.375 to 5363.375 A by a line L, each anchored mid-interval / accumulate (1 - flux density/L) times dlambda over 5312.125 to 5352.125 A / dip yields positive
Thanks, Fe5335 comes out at 3.4 A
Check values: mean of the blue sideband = 9.19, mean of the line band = 8.7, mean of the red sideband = 9.89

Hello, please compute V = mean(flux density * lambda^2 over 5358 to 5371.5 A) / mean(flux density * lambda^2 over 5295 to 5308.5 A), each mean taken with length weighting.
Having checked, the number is 1.13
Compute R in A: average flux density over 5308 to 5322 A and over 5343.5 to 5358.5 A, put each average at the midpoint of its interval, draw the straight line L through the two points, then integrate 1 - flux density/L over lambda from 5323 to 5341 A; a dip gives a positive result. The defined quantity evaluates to 2.0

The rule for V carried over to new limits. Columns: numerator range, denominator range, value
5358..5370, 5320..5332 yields 1.21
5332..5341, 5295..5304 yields 1.09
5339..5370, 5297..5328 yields 1.09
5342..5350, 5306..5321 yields 0.95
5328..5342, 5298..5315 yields 0.98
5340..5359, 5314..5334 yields 1.10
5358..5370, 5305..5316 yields 1.06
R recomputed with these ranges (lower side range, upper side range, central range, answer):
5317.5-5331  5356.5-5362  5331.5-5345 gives 0.2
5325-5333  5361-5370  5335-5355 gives -1.3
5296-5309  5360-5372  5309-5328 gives -0.7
